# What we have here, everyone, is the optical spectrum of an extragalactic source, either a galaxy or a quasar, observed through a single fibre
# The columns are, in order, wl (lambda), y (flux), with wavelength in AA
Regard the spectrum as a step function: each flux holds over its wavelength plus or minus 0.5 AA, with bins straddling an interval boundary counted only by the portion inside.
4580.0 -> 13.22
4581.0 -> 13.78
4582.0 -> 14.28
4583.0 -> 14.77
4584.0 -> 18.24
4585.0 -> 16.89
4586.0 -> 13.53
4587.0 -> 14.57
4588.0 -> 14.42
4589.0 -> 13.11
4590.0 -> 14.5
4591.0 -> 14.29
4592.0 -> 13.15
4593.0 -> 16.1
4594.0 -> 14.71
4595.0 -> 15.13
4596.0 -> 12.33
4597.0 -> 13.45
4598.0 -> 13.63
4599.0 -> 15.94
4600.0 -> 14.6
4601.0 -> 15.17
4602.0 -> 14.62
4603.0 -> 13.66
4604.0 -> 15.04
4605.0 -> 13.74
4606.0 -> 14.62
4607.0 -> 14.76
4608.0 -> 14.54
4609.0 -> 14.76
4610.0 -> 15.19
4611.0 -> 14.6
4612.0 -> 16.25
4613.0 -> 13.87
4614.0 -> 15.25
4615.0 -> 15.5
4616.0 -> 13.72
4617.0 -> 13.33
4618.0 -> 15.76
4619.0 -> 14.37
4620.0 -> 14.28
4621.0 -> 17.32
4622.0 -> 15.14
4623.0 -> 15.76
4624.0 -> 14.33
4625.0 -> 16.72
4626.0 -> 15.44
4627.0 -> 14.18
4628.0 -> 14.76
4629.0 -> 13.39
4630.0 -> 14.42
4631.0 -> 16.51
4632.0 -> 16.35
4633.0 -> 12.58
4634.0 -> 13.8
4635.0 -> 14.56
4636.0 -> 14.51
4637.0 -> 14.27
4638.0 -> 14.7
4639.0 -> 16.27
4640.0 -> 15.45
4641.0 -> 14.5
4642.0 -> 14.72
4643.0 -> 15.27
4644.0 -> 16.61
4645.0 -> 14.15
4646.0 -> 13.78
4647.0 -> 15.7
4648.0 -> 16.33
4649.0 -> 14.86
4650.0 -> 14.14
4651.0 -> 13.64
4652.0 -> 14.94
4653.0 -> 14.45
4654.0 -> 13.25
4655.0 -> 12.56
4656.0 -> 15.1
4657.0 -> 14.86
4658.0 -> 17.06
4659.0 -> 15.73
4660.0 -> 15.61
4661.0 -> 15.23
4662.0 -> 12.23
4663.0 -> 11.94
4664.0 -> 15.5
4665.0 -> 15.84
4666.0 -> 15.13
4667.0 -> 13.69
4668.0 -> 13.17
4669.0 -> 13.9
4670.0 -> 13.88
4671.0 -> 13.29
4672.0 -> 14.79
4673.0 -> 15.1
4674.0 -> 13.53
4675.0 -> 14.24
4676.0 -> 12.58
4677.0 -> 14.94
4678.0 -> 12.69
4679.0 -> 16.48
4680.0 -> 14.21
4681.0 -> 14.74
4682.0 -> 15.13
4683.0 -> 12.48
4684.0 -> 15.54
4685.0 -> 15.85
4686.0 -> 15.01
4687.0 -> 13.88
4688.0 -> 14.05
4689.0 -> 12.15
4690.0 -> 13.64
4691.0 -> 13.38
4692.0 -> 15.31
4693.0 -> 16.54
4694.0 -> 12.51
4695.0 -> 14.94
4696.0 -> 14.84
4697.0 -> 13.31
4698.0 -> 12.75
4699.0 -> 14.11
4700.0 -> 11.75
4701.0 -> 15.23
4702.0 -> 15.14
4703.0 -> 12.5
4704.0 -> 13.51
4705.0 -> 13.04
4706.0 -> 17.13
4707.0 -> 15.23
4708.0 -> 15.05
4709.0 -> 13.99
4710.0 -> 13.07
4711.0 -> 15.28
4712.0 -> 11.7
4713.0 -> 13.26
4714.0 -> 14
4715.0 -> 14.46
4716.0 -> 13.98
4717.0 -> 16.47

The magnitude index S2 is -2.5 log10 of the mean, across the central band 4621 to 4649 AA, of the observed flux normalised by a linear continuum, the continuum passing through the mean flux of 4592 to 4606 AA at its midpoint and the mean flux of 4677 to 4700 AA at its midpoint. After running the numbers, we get -0.049 mag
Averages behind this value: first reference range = 14.4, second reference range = 14.2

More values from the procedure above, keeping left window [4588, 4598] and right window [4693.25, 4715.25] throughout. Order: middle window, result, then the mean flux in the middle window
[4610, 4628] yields -0.07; 15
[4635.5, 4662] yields -0.06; 14.9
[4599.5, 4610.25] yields -0.04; 14.6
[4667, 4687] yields -0.02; 14.3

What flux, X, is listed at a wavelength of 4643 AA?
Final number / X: 15.27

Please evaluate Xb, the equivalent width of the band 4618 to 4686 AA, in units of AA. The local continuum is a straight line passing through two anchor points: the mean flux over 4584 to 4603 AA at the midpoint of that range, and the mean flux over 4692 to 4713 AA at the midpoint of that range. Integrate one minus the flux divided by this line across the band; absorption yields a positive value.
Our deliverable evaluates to -1.8 AA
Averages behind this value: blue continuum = 14.5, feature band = 14.7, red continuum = 14.1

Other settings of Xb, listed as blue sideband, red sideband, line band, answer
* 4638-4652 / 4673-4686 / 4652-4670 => 0.4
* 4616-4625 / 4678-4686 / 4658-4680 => 0.8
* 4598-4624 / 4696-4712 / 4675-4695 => -0.1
